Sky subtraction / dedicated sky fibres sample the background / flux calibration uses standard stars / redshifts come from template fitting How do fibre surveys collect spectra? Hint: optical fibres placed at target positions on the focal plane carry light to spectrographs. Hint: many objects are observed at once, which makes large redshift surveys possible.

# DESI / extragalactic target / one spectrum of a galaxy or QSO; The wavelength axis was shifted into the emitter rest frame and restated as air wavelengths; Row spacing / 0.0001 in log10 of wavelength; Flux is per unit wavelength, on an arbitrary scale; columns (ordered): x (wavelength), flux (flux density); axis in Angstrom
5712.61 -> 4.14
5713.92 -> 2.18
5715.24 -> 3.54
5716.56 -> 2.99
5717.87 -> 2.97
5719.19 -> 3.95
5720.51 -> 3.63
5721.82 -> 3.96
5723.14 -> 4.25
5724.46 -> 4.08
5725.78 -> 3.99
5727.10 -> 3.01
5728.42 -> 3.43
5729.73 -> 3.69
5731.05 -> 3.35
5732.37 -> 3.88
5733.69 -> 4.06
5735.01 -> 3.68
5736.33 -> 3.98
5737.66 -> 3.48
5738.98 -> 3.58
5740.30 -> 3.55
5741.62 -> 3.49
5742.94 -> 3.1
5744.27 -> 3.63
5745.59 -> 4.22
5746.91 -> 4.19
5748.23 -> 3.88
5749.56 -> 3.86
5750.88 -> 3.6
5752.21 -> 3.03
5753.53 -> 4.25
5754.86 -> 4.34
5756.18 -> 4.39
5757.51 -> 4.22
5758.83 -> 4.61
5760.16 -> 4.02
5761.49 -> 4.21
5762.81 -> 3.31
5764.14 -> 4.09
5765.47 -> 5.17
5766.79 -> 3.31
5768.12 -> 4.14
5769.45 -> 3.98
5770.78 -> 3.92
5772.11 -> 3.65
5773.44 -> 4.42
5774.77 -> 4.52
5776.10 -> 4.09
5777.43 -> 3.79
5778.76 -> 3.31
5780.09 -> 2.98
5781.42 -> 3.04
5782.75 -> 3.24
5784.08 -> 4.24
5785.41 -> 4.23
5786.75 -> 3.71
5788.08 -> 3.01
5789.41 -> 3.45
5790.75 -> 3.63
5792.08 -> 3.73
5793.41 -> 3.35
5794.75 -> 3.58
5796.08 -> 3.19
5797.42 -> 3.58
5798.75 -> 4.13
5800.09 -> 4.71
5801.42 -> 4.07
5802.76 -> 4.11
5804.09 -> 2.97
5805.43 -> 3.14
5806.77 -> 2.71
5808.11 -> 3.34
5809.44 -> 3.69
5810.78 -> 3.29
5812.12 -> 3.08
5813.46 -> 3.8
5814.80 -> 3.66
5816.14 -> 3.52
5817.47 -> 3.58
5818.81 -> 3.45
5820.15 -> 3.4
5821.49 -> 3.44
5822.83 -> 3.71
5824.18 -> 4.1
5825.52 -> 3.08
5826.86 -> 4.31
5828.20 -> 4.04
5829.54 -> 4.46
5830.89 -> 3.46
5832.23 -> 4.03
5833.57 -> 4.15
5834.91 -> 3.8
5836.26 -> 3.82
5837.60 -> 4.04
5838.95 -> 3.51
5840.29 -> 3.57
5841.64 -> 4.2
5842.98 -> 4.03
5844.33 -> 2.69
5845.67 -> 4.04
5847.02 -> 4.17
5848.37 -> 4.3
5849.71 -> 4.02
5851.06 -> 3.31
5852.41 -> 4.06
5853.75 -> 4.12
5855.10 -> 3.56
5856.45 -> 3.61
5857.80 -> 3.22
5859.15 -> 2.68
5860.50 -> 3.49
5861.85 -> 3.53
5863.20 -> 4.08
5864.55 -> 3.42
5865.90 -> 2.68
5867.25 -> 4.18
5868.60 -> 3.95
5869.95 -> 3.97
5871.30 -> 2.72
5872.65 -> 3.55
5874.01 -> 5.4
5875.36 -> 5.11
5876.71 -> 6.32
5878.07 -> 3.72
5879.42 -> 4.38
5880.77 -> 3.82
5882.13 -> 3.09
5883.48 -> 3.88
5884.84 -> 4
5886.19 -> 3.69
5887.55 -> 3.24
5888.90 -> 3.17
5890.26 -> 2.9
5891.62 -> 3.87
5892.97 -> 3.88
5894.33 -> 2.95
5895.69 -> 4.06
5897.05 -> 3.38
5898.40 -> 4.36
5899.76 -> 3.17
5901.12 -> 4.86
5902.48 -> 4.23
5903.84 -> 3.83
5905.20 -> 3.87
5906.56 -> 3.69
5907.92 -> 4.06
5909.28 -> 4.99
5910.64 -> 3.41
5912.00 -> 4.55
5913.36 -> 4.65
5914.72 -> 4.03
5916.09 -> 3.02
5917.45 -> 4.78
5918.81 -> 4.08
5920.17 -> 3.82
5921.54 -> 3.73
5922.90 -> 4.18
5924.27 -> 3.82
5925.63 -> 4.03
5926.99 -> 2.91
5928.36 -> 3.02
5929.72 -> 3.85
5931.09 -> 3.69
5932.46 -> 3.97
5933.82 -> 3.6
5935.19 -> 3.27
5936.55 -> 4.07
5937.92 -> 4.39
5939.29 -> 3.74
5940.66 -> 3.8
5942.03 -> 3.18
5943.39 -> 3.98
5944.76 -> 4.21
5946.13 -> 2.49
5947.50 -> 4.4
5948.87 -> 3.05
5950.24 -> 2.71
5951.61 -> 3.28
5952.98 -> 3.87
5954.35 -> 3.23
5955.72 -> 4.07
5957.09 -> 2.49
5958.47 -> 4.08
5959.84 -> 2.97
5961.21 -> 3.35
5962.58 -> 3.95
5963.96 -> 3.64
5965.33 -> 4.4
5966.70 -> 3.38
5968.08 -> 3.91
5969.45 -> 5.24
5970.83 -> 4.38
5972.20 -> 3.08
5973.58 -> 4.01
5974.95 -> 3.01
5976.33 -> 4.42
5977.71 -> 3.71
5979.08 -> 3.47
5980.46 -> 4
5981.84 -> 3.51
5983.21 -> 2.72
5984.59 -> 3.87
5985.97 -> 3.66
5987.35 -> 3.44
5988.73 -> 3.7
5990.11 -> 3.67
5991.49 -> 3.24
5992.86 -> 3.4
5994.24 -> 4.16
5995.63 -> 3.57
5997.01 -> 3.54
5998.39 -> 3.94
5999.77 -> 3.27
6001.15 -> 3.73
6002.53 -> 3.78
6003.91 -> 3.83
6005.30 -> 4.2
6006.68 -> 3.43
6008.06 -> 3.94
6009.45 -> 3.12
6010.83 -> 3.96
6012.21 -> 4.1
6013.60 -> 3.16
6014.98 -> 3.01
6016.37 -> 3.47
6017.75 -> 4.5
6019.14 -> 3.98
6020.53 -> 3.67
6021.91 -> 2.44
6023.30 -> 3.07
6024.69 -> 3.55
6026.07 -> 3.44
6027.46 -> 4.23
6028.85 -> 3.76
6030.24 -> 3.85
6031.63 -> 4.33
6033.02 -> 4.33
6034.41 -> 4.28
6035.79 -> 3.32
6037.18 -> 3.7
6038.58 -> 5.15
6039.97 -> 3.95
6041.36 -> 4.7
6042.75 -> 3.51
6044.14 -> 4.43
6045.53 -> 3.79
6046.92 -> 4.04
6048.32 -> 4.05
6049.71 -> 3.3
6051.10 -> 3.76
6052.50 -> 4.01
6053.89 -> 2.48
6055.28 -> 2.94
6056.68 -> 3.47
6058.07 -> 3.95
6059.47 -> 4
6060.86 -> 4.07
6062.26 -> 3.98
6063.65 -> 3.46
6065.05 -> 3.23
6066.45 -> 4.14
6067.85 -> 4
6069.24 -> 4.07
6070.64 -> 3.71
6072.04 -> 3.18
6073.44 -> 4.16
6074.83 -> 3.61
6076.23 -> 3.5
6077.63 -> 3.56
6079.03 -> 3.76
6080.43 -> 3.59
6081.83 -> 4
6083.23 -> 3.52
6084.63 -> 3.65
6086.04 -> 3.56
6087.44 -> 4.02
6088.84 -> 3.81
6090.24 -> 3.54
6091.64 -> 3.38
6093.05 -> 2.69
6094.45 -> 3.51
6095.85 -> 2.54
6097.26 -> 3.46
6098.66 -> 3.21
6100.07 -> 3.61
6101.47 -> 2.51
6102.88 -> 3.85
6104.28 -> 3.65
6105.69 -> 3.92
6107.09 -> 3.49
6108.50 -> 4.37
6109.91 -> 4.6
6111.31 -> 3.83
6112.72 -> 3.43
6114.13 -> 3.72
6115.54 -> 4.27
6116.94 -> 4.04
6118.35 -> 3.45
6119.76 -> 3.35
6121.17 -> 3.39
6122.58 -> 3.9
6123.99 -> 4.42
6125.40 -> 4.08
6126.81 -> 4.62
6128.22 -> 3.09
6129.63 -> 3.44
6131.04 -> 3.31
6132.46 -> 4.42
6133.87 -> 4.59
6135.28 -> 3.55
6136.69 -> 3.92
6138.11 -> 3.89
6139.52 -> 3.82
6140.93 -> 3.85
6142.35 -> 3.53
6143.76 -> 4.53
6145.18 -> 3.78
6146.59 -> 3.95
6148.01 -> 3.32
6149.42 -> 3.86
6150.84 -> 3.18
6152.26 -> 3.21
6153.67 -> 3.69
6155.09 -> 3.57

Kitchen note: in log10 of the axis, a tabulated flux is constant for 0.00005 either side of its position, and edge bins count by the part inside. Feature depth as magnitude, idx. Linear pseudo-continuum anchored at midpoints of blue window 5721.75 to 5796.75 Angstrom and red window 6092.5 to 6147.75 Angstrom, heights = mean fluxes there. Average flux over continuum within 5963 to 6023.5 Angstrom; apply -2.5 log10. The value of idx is 0.02 mag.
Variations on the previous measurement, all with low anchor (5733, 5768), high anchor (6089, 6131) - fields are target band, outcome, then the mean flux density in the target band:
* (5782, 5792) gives 0.066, 3.64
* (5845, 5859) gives 0.008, 3.8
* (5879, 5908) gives 0.017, 3.73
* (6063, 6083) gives -0.015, 3.71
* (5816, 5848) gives 0.015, 3.78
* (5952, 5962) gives 0.093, 3.44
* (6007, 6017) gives 0.051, 3.53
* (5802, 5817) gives 0.137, 3.4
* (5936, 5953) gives 0.041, 3.61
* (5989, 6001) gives 0.032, 3.61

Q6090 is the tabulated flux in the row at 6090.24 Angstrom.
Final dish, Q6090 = 3.54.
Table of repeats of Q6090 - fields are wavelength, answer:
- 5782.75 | 3.24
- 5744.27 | 3.63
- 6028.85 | 3.76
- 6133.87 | 4.59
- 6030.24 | 3.85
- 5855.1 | 3.56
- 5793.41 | 3.35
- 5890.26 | 2.9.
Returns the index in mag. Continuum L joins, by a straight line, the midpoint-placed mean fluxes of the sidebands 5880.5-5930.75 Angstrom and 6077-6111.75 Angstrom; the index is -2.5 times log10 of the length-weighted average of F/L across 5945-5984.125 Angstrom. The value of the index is 0.04 mag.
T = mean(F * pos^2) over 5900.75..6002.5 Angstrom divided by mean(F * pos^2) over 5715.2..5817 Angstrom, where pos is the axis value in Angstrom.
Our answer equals 1.1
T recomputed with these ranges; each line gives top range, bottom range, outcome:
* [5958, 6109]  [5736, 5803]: 1.06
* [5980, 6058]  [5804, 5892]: 1.05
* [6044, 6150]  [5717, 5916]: 1.08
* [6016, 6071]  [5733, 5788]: 1.09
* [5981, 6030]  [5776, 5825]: 1.09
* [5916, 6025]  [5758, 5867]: 1.04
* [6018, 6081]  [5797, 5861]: 1.10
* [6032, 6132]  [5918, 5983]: 1.06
